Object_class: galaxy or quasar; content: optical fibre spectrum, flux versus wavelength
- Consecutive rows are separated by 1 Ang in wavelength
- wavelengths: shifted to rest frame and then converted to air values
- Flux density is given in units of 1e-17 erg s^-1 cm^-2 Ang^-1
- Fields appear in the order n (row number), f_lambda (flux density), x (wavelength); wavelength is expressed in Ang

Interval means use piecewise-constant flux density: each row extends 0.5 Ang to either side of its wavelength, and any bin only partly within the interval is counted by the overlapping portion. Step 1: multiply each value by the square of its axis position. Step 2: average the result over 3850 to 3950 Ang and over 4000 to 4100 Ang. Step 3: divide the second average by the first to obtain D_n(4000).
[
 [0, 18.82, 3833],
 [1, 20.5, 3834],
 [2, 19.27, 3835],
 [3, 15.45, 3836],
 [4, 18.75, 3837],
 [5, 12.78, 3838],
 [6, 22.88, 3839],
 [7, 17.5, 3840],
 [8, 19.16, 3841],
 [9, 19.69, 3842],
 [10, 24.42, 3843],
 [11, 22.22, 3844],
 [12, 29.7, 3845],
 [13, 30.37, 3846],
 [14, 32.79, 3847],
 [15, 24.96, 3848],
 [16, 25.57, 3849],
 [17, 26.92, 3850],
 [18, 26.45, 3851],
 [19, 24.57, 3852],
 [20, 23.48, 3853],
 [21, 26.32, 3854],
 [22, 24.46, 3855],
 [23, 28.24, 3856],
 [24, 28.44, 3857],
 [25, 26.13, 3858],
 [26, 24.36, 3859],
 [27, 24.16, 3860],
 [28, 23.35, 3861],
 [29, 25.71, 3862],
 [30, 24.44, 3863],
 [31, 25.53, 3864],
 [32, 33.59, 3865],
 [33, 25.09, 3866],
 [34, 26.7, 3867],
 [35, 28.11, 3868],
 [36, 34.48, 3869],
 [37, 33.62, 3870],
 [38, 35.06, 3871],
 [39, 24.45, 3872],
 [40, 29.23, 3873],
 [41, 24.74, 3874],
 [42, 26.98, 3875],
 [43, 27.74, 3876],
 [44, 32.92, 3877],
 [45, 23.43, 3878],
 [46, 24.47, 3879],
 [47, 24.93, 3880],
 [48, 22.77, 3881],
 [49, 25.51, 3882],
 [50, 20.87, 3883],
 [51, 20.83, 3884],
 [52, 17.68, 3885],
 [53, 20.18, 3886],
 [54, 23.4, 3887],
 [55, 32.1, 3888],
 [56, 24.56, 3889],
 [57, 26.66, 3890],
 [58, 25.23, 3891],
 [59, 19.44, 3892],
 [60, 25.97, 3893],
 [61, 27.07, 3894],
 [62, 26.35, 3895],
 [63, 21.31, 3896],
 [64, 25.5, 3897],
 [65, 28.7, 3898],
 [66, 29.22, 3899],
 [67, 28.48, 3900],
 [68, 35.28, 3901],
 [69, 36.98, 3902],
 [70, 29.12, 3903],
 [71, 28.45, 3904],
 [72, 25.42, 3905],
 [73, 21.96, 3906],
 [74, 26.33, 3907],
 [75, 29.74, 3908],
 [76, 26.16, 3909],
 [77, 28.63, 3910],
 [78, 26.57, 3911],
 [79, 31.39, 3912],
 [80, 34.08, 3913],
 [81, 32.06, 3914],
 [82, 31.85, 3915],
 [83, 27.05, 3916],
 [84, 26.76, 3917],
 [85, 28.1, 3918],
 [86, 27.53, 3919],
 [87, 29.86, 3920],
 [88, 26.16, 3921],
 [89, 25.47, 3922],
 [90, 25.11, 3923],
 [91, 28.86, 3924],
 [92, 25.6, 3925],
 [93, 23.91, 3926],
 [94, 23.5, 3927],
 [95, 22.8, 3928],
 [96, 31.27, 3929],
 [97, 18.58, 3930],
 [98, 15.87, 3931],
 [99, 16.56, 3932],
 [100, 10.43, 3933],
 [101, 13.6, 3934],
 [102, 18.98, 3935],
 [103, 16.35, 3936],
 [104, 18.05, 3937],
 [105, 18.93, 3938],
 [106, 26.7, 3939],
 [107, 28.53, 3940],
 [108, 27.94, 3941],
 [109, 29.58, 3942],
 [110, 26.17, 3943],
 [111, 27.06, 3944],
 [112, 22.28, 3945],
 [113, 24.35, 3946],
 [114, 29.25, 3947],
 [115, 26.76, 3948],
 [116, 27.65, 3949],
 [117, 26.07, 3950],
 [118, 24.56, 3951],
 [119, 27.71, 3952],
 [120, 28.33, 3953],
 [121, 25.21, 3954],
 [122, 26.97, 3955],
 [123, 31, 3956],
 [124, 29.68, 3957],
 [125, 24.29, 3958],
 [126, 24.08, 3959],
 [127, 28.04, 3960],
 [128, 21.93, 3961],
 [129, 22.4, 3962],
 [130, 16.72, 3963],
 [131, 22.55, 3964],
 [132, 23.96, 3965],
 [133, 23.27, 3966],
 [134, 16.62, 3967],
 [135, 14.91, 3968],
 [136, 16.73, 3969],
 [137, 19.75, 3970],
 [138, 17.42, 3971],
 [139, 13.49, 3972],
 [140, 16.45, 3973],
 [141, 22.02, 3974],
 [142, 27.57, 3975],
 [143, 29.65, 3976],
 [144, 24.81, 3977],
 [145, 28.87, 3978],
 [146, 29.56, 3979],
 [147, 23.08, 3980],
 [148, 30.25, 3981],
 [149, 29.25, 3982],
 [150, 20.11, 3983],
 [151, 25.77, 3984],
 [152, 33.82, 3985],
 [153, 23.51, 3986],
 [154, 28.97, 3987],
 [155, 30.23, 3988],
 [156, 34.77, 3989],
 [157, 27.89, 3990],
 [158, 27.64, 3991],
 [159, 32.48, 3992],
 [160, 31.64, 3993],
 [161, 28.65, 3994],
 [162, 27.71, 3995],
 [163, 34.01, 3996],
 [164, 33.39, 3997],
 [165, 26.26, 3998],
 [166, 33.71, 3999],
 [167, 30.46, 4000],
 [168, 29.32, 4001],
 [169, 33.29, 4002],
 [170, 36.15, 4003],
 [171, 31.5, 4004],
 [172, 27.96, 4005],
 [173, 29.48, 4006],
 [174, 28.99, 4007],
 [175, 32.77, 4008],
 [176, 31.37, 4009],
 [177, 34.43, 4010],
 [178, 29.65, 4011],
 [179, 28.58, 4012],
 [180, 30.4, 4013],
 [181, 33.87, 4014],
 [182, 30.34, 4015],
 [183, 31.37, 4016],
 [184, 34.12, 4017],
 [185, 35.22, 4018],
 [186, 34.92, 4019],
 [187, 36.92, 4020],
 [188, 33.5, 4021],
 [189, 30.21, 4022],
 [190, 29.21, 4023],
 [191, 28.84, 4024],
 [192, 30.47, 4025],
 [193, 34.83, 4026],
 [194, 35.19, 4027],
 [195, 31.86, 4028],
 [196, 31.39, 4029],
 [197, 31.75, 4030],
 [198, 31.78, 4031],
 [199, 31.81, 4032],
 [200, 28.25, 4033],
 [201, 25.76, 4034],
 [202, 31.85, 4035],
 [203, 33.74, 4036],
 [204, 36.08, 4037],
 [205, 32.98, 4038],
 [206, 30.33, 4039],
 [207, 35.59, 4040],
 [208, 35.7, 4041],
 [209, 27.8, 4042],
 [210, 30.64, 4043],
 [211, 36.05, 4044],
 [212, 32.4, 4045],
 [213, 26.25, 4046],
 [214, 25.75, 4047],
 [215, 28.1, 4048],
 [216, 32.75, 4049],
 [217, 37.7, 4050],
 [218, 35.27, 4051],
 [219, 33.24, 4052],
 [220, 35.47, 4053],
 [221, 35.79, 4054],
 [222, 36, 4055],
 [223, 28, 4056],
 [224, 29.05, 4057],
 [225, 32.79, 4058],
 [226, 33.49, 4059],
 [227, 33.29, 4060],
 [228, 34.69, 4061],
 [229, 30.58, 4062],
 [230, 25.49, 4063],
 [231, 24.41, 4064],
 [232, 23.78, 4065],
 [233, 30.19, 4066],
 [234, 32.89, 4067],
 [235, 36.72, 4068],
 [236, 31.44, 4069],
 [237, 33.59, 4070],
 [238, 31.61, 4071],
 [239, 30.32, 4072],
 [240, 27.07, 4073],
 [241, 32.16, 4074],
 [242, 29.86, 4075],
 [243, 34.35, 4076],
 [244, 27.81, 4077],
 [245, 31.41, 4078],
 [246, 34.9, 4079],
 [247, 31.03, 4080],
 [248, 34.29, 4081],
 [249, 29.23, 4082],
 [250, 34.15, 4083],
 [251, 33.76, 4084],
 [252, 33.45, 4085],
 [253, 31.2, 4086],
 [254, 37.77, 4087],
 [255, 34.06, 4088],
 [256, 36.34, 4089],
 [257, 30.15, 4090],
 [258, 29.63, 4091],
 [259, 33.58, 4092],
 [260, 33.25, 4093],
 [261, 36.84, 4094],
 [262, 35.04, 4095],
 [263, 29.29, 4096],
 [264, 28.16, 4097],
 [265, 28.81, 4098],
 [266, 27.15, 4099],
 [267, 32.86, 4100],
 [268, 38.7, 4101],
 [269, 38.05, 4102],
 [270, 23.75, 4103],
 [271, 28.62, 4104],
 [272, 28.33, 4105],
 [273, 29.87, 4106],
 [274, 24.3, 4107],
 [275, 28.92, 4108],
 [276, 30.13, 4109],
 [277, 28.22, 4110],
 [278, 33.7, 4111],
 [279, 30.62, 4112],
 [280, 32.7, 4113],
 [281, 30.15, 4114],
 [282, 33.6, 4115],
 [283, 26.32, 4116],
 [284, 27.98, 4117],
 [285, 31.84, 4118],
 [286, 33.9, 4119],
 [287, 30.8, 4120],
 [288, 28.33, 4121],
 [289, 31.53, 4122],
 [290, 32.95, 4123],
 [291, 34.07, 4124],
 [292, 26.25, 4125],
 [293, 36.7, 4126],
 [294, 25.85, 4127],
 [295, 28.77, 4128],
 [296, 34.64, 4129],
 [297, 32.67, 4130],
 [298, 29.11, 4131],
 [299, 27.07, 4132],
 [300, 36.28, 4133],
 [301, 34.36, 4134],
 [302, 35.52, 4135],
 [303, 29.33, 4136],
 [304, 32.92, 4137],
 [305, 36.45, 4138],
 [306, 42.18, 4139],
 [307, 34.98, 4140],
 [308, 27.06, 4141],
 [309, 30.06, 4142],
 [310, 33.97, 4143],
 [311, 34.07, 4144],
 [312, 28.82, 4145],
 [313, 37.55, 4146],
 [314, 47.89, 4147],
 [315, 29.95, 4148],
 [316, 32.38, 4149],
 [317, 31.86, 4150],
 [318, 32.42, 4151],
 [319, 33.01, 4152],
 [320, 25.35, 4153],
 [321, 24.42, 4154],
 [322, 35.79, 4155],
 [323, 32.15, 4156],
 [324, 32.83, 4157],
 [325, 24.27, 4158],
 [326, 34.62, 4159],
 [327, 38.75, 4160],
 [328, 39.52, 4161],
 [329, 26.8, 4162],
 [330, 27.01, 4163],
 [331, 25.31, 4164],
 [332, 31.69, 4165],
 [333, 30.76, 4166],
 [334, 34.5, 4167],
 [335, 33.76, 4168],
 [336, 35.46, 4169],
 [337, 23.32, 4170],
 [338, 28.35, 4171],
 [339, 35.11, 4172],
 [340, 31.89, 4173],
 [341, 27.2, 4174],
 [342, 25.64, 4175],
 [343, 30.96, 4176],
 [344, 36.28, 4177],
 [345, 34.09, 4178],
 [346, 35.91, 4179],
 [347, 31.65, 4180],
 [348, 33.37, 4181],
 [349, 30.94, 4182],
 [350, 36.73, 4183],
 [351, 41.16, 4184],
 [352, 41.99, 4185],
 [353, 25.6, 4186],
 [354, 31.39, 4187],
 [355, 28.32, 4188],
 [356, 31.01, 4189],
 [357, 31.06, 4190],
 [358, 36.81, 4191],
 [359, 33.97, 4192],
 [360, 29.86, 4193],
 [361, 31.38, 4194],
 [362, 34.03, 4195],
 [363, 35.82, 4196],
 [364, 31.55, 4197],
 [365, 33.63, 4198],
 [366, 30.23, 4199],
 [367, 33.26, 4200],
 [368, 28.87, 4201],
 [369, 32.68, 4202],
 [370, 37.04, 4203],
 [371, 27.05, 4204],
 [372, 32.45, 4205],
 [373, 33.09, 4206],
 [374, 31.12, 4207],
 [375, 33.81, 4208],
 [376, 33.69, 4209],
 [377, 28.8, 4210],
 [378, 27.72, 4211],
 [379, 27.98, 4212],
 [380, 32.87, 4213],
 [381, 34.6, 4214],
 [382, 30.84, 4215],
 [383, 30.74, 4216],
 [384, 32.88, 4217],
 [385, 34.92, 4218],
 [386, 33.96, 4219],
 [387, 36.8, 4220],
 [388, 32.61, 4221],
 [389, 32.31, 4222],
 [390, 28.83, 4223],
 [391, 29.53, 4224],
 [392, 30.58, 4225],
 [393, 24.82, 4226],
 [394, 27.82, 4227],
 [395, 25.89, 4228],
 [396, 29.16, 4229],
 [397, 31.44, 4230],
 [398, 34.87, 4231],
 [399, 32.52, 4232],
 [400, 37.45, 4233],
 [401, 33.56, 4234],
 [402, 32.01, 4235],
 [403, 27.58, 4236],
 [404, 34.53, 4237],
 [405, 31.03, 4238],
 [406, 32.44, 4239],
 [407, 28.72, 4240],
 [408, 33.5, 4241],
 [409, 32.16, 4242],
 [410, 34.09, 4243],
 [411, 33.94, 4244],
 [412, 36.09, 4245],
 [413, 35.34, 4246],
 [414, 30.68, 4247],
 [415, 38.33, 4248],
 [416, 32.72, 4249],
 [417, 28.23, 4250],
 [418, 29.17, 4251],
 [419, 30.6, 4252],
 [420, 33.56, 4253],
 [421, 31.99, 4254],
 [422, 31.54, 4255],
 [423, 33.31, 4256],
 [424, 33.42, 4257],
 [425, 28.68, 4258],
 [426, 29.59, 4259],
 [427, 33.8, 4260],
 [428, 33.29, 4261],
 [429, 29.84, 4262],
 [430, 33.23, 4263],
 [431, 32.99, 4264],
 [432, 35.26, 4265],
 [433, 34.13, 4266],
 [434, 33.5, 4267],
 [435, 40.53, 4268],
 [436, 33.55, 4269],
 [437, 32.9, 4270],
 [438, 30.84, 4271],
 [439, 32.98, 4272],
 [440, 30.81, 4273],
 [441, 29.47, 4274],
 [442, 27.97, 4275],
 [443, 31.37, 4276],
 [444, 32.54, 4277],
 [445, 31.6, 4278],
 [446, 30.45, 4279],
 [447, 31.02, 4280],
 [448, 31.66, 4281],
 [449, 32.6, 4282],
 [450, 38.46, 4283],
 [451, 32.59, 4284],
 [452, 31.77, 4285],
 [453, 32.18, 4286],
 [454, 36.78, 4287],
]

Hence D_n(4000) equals 1.33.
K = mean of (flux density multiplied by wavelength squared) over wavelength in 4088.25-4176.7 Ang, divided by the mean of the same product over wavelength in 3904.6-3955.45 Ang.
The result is 1.4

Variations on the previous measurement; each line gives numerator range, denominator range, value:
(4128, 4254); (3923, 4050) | 1.29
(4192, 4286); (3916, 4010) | 1.43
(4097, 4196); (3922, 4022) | 1.31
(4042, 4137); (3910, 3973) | 1.41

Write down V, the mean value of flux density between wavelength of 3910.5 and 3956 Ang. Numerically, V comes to 25.2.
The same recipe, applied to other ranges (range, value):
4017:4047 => 32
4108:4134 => 31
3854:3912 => 26.6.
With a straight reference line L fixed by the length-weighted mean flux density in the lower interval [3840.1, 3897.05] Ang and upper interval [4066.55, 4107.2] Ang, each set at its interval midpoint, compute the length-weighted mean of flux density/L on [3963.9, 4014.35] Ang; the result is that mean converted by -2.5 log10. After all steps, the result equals 0.07 mag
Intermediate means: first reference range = 25.8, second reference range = 31.9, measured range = 27.5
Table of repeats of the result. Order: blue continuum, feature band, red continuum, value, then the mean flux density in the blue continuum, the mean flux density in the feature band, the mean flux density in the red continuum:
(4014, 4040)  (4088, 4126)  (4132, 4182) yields 0.04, 32.2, 31.1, 32.3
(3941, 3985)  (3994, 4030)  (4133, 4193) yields -0.20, 24.5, 31.7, 32.6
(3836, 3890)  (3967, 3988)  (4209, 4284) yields 0.15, 25.3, 23.8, 32.1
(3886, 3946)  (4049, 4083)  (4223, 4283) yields -0.12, 25.6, 31.8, 32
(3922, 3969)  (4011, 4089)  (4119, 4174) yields -0.15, 23.5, 31.9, 32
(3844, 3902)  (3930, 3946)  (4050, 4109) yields 0.31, 26.5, 21.2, 31.7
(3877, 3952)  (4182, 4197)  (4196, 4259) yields -0.08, 25.4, 33.4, 31.9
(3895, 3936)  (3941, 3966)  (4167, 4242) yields 0.04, 26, 25.7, 32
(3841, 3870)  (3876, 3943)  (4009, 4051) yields 0.11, 26.4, 25.4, 31.9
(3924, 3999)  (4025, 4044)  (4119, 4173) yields -0.16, 24.7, 32.1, 32.1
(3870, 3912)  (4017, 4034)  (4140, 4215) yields -0.11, 26.5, 32.1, 32.1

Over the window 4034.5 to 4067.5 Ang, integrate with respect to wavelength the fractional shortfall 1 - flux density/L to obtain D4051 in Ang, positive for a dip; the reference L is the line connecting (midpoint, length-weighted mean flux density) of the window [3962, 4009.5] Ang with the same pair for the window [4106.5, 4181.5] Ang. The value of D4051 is -3.4 Ang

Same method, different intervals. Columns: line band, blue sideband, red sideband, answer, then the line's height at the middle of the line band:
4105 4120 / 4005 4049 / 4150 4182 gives 0.6 Ang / 31.5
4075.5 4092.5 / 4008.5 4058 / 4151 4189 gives -0.4 Ang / 32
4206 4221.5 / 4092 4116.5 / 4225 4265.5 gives -0.3 Ang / 31.7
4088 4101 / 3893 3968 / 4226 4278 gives -1.5 Ang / 28.9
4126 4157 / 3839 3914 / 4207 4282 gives -2.2 Ang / 30.4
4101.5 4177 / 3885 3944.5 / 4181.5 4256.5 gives -2.5 Ang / 30.5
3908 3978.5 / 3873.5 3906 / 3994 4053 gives 9.6 Ang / 28.3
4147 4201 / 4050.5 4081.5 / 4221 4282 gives -0.5 Ang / 31.8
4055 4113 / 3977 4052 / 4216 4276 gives 0.0 Ang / 31.4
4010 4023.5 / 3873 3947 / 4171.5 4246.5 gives -2.1 Ang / 27.9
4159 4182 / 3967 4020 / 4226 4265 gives -0.6 Ang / 31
